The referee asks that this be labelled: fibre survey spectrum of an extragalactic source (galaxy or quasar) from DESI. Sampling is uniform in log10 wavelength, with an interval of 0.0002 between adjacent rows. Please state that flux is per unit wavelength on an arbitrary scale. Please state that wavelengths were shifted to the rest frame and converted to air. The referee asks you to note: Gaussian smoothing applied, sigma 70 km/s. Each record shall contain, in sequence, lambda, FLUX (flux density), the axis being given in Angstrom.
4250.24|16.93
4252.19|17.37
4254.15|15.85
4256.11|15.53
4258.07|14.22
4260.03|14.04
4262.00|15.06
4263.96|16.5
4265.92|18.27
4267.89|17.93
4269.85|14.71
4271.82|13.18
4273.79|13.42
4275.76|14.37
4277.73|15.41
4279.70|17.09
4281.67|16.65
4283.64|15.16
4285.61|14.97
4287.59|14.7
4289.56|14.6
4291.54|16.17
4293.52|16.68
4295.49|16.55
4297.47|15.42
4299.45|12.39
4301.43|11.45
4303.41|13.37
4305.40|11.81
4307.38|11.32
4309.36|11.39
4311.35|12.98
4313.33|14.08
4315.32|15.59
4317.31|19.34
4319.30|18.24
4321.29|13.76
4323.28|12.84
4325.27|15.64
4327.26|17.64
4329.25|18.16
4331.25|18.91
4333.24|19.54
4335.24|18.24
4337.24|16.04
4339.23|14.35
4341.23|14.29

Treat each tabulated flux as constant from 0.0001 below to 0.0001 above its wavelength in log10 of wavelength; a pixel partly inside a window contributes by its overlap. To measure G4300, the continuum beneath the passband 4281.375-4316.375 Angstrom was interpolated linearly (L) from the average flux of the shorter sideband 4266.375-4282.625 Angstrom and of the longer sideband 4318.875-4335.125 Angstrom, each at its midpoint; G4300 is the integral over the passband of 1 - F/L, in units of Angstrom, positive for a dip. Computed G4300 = 4.2 Angstrom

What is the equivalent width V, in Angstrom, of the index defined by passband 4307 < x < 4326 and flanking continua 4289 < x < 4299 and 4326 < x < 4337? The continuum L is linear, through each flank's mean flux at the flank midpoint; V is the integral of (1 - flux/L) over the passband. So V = 2.9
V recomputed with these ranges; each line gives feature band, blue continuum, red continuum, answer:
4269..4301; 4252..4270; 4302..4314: -2.10 Angstrom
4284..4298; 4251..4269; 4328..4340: 0.97 Angstrom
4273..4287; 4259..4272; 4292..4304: -0.11 Angstrom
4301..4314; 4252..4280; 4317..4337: 3.33 Angstrom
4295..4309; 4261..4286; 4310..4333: 2.58 Angstrom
